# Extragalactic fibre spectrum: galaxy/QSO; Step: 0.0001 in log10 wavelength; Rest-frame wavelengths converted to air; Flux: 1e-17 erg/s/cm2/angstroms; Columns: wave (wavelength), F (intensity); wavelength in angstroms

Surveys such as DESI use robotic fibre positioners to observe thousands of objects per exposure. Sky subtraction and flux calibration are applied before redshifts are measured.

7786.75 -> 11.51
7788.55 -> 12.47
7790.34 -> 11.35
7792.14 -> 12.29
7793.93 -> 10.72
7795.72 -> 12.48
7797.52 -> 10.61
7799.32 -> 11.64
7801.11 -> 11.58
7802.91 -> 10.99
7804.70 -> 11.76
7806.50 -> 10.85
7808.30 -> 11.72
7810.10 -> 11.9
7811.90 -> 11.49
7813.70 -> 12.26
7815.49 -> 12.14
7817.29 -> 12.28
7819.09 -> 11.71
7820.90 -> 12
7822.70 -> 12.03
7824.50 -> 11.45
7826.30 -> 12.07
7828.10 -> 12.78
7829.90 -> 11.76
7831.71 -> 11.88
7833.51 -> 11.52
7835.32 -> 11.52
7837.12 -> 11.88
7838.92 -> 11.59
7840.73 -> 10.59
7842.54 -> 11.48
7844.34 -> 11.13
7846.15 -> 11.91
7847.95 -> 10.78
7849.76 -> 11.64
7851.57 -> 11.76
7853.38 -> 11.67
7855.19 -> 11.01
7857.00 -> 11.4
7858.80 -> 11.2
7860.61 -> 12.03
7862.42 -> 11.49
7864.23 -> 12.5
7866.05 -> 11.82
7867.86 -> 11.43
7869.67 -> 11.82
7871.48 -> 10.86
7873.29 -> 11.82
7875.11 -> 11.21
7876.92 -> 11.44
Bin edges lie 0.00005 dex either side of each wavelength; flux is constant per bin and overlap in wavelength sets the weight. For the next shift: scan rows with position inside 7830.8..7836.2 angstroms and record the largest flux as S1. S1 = 11.88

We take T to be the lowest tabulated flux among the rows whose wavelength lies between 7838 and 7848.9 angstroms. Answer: 10.59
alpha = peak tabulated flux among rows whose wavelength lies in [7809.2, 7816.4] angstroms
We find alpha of 12.26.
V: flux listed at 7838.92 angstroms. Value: 11.59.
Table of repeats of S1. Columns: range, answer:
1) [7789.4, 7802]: 12.48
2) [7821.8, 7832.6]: 12.78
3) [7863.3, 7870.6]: 12.5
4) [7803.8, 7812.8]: 11.9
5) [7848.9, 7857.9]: 11.76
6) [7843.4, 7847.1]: 11.91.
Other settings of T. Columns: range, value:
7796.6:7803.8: 10.61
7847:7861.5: 10.78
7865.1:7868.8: 11.43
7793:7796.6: 10.72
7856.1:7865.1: 11.2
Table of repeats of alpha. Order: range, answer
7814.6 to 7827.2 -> 12.28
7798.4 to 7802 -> 11.64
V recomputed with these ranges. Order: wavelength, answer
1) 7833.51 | 11.52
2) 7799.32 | 11.64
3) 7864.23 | 12.5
